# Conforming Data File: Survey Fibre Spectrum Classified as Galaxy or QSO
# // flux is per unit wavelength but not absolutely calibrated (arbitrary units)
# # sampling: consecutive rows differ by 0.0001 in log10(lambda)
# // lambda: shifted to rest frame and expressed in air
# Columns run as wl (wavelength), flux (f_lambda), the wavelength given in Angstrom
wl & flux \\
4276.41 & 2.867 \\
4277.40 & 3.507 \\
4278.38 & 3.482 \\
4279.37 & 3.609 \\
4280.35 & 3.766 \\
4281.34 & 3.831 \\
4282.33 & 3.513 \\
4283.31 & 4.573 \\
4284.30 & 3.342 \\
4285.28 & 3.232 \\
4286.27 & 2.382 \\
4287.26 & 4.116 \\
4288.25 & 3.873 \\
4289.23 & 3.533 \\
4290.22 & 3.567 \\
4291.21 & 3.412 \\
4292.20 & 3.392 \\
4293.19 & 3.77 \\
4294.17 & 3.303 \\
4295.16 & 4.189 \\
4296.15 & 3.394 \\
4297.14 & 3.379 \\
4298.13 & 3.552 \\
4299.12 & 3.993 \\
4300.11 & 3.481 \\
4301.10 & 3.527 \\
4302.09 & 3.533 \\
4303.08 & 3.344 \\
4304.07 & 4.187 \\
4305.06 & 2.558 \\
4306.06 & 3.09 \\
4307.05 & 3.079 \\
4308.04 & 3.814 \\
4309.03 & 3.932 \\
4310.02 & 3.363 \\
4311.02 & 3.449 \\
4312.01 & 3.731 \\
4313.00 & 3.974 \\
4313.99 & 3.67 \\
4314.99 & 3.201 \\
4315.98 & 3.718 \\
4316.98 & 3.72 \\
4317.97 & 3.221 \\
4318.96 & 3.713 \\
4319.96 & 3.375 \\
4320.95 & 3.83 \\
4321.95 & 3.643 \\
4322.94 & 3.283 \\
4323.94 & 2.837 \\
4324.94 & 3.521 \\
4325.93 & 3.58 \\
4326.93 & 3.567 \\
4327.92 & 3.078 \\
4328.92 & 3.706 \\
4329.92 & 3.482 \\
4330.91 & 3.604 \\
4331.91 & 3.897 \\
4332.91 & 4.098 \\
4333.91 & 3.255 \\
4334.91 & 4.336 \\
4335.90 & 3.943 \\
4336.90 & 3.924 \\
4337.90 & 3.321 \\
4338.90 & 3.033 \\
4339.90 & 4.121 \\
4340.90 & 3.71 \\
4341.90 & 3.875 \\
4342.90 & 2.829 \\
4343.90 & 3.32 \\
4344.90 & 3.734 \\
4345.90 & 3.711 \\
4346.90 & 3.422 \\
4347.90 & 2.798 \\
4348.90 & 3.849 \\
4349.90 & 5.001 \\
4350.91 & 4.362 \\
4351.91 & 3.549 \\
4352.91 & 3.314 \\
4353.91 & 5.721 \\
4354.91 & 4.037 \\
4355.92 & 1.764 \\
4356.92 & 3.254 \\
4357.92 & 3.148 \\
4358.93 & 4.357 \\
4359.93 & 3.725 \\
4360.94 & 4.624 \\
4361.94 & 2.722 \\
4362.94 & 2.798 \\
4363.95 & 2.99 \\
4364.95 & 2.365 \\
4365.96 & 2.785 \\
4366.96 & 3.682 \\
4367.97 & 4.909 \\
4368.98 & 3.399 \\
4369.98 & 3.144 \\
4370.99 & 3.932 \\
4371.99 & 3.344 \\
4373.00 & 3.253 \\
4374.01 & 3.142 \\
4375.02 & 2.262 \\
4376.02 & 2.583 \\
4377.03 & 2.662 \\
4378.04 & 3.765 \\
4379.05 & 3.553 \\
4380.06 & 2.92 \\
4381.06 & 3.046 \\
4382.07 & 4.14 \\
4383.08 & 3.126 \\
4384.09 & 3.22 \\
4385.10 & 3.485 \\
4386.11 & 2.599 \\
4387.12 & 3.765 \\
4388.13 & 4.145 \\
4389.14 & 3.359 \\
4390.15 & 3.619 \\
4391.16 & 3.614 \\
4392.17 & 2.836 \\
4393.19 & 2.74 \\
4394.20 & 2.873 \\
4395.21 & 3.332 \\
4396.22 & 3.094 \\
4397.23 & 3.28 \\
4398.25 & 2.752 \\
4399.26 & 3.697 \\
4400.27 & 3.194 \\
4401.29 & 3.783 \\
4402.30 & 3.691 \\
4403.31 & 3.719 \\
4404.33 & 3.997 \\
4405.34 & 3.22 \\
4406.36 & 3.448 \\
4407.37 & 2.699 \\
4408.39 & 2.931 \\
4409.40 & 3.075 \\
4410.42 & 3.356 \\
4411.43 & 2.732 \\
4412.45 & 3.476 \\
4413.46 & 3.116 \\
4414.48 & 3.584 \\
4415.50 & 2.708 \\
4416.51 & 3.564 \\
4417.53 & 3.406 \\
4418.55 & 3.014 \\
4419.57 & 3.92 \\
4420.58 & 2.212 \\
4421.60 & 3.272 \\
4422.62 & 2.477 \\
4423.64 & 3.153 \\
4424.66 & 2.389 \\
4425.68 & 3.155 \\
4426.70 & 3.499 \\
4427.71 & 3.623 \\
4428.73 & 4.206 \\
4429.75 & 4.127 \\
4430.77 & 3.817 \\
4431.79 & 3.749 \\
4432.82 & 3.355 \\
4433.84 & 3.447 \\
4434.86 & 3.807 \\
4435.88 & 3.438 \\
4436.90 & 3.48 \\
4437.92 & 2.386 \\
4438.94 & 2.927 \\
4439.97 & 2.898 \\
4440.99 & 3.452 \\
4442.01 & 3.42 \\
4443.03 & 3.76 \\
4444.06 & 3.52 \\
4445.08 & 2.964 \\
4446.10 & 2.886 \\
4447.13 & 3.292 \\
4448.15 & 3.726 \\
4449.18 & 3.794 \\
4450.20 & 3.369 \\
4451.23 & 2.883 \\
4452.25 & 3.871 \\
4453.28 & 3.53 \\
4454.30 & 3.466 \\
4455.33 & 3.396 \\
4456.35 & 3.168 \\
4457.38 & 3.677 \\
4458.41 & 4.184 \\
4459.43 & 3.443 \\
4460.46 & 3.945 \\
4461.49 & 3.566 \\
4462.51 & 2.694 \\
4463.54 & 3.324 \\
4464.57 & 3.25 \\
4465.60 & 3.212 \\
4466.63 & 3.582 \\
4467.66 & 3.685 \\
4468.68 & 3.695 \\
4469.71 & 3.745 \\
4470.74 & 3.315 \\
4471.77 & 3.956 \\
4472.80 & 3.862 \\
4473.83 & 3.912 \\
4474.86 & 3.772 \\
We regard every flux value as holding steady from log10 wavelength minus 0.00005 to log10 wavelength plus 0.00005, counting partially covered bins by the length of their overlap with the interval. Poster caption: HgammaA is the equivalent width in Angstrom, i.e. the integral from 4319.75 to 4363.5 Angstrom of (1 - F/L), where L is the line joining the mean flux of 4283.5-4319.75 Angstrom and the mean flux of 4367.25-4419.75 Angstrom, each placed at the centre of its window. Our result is -2.3 Angstrom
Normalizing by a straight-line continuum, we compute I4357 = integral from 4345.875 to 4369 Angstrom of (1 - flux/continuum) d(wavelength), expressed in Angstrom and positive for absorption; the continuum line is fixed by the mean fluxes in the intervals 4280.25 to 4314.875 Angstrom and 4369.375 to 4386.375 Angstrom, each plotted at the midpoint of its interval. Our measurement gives -2.1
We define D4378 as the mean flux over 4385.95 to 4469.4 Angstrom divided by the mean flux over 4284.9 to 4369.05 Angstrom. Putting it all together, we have 0.94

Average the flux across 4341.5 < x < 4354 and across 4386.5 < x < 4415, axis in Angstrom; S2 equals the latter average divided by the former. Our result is 0.9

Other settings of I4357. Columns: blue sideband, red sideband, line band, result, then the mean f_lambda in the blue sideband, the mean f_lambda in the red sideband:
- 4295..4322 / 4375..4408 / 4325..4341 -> -0.9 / 3.55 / 3.29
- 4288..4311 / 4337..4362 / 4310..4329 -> 0.4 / 3.53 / 3.67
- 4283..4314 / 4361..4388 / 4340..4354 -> -1.6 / 3.55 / 3.25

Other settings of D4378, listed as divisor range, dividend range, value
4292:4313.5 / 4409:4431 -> 0.92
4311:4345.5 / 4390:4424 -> 0.90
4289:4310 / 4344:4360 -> 1.06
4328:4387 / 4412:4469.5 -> 0.97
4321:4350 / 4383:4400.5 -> 0.91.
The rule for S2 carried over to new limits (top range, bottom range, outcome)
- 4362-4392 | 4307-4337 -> 0.91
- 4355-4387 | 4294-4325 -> 0.93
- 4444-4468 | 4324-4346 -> 0.95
